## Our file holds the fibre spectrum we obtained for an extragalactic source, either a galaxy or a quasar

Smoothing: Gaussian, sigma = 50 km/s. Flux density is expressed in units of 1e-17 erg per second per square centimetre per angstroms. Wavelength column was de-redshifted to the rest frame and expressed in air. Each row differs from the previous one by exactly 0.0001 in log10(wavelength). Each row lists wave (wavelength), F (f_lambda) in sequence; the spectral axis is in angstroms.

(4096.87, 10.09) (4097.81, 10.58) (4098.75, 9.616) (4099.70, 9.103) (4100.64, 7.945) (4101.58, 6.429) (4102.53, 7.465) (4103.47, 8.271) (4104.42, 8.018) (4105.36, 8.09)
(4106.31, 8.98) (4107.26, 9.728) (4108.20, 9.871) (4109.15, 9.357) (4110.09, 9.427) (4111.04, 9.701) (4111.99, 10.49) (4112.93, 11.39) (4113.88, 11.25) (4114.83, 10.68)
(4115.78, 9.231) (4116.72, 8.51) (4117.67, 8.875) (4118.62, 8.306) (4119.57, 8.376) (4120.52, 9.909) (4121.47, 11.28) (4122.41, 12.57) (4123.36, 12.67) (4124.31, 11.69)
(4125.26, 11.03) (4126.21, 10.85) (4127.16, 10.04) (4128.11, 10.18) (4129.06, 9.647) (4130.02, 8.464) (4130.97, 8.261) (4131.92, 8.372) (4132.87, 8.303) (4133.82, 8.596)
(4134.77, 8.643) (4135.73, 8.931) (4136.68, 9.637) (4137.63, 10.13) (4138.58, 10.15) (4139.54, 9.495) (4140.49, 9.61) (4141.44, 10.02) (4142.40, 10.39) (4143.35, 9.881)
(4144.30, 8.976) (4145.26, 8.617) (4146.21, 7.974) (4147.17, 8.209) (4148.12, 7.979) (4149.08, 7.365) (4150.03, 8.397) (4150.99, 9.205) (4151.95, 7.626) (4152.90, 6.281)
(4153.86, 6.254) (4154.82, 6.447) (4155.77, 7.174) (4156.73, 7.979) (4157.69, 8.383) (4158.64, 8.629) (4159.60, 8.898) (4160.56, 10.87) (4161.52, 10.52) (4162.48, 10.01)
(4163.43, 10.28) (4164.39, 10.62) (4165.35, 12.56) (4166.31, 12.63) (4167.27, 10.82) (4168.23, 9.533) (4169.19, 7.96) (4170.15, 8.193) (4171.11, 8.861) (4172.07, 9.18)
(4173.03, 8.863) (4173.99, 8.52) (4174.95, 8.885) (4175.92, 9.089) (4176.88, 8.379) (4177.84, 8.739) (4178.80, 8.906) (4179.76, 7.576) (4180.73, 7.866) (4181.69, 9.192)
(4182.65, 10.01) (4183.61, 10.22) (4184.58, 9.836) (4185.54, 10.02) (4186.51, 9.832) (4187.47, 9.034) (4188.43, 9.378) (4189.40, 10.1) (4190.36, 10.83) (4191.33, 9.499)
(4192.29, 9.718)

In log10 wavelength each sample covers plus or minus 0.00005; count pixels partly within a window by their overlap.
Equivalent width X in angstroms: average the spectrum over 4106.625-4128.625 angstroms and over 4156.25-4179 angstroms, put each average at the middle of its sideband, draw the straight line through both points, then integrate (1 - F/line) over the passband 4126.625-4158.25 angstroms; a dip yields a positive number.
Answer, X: 3.9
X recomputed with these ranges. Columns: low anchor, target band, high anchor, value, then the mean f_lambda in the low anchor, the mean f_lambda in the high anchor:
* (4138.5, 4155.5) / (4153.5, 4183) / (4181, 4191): 0.2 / 8.44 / 9.8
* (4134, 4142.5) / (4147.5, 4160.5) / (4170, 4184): 2.0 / 9.59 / 8.84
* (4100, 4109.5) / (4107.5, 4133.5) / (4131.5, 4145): -3.2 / 8.42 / 9.36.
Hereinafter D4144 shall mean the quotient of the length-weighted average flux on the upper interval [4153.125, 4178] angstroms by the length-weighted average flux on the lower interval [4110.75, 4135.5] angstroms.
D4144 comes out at 0.92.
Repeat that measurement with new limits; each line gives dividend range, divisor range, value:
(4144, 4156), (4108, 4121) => 0.80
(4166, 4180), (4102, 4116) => 0.96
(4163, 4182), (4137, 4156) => 1.09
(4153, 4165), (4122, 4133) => 0.86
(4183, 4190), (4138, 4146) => 1.02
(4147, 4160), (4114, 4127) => 0.75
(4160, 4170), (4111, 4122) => 1.06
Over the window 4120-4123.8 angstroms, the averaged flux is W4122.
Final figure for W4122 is 11.6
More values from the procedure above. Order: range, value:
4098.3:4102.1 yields 8.25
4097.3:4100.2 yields 9.77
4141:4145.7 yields 9.57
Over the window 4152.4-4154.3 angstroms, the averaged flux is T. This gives 6.3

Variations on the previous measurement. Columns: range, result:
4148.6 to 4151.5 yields 8.3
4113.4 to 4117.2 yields 9.91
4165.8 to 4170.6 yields 9.85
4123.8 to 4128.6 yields 10.8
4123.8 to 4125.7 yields 11.4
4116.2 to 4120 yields 8.53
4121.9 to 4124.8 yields 12.3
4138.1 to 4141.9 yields 9.83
